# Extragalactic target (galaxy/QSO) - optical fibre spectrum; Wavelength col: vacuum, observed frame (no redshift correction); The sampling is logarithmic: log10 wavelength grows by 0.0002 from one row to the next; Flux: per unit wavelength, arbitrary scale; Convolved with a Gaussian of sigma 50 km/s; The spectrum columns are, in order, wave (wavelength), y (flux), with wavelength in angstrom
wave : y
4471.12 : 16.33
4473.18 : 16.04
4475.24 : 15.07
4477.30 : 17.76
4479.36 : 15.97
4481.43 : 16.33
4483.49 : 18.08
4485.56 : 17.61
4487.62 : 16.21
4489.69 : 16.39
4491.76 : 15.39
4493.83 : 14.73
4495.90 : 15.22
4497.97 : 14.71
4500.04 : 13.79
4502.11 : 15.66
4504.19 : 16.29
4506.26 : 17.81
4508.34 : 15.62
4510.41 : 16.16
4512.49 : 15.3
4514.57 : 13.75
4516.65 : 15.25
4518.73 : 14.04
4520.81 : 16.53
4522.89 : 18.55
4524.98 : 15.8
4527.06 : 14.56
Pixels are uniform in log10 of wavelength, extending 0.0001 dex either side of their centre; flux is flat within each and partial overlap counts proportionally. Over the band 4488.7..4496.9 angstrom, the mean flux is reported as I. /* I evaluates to 15.4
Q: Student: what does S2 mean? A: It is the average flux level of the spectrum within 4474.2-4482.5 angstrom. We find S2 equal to 16.3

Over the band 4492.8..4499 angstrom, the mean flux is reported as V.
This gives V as 14.9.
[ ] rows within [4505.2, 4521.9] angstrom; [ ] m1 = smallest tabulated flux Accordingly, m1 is 13.75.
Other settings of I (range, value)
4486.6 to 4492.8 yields 16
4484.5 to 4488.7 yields 16.9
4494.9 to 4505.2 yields 15.1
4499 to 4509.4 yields 15.8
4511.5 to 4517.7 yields 14.8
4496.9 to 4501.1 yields 14.3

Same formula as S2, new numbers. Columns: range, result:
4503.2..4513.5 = 16.2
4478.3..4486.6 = 17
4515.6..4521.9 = 15.3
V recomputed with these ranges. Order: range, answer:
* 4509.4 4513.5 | 15.7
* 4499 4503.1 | 14.7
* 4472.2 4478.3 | 16.3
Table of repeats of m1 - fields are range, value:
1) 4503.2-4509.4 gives 15.62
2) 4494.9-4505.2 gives 13.79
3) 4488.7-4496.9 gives 14.73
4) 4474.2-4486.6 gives 15.07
